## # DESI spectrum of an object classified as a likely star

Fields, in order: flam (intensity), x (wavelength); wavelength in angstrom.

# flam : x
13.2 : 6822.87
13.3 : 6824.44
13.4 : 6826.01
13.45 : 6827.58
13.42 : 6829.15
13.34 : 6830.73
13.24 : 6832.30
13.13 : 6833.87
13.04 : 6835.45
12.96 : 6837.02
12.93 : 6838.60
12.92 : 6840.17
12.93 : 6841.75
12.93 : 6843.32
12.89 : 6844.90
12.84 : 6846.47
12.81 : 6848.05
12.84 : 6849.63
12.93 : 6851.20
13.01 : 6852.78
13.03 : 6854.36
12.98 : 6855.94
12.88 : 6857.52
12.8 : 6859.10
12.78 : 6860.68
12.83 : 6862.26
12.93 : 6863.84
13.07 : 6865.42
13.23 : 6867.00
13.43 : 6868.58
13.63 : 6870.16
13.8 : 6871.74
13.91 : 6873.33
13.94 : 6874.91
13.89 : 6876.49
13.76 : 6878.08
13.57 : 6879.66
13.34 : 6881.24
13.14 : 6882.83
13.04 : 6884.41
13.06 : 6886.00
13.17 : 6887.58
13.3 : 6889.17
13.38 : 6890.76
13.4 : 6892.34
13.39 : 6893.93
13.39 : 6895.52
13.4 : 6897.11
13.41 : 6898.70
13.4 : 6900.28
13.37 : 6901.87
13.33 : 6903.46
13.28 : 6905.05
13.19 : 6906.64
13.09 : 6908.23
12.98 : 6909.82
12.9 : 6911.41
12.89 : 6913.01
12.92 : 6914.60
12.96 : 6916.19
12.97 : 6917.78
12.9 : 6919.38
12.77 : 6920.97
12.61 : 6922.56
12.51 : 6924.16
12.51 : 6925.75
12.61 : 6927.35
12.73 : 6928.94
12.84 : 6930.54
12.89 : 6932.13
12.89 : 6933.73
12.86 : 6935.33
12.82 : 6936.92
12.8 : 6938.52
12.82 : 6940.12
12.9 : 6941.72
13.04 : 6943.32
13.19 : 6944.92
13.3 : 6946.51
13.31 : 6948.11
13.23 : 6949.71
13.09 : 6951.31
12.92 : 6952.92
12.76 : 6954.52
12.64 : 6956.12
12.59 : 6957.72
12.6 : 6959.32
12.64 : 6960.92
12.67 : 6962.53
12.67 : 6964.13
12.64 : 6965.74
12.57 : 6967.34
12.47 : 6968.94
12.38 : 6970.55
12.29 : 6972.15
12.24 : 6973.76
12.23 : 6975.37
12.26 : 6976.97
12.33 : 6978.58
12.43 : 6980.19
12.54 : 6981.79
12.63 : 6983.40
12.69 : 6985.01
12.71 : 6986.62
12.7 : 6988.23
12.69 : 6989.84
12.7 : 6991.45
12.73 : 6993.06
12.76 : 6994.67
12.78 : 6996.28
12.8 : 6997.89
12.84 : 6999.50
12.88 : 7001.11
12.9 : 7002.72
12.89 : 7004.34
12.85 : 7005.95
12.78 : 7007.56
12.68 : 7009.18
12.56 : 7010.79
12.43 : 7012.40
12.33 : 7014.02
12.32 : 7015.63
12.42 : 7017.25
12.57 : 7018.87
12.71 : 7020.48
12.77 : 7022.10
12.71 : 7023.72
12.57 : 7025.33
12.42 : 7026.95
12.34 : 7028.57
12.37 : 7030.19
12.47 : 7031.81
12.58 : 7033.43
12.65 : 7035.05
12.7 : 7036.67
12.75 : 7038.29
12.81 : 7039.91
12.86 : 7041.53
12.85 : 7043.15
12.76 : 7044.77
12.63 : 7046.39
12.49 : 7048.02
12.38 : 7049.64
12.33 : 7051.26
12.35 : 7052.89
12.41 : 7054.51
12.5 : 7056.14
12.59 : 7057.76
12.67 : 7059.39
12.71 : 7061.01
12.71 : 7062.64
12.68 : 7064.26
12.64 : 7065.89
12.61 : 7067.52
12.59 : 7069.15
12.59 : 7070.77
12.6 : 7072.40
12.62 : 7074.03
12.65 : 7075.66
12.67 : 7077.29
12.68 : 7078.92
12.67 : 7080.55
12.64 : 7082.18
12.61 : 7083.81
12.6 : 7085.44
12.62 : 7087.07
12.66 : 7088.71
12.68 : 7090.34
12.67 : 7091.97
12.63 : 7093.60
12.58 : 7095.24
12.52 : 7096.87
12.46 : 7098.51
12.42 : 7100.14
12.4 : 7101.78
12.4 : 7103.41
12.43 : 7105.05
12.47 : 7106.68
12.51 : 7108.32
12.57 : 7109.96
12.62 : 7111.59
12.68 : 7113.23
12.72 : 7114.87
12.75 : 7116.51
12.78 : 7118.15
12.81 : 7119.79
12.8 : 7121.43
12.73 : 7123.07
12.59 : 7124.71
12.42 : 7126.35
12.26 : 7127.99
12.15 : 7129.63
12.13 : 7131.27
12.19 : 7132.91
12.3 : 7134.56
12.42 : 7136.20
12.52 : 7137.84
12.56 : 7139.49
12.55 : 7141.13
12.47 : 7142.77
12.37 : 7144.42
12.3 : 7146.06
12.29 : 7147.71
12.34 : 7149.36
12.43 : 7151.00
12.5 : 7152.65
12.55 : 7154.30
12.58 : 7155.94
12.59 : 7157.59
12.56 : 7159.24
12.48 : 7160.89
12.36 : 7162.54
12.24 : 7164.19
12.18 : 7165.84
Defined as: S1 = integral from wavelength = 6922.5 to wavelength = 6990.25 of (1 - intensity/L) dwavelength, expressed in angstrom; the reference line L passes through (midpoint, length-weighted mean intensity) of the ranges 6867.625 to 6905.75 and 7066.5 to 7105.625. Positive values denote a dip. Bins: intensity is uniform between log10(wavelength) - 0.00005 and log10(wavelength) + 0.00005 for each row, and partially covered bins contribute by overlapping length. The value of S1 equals 2.28 angstrom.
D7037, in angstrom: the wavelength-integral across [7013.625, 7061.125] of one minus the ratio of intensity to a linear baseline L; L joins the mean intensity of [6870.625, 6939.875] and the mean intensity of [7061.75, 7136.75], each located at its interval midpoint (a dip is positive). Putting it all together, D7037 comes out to 0.7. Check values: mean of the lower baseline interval 13.1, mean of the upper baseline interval 12.6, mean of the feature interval 12.6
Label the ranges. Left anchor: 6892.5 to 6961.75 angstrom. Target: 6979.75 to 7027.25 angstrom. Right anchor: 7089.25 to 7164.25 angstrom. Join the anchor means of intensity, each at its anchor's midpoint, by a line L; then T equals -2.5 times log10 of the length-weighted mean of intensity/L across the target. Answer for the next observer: 0.01 mag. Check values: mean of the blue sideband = 13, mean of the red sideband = 12.5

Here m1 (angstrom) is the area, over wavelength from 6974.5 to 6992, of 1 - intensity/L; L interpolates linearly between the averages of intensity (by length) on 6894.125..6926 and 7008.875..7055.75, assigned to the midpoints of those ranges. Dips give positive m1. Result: 0.3 angstrom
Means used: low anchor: 13.1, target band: 12.5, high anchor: 12.6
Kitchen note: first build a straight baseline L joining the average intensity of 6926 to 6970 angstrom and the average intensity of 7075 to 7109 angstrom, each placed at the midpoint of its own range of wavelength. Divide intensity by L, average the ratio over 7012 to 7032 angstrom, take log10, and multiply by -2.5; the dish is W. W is 0.02 mag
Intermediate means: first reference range 12.8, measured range 12.5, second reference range 12.6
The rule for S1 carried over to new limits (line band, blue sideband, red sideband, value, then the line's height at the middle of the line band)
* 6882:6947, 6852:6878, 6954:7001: -0.30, 13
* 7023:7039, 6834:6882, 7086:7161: 0.23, 12.7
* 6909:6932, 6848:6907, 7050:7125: 0.59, 13.1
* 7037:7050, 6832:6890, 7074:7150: 0.00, 12.7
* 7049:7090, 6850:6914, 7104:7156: 0.27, 12.7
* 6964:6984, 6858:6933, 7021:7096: 0.73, 12.9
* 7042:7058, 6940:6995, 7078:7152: 0.08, 12.6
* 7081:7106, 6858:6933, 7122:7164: 0.03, 12.6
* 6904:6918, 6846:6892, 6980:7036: 0.02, 13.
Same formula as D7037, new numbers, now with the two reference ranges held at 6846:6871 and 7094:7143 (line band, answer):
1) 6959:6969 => 0.1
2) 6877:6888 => -0.3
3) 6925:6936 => 0.1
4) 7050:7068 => 0.1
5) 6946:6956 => -0.2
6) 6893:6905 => -0.4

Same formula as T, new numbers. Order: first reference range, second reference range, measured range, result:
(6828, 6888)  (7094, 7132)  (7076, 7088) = -0.002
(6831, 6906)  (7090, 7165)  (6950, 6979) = 0.032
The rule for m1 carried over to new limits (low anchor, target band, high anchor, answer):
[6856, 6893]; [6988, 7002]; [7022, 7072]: 0.0 angstrom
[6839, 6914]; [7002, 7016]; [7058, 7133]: 0.2 angstrom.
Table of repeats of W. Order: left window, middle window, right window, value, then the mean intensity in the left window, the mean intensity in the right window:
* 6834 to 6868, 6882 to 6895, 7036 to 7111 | -0.029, 12.9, 12.6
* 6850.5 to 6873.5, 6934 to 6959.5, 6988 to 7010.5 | -0.002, 13.1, 12.8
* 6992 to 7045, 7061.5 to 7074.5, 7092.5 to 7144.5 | -0.004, 12.7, 12.5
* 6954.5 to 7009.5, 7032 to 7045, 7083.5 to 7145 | -0.013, 12.6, 12.5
